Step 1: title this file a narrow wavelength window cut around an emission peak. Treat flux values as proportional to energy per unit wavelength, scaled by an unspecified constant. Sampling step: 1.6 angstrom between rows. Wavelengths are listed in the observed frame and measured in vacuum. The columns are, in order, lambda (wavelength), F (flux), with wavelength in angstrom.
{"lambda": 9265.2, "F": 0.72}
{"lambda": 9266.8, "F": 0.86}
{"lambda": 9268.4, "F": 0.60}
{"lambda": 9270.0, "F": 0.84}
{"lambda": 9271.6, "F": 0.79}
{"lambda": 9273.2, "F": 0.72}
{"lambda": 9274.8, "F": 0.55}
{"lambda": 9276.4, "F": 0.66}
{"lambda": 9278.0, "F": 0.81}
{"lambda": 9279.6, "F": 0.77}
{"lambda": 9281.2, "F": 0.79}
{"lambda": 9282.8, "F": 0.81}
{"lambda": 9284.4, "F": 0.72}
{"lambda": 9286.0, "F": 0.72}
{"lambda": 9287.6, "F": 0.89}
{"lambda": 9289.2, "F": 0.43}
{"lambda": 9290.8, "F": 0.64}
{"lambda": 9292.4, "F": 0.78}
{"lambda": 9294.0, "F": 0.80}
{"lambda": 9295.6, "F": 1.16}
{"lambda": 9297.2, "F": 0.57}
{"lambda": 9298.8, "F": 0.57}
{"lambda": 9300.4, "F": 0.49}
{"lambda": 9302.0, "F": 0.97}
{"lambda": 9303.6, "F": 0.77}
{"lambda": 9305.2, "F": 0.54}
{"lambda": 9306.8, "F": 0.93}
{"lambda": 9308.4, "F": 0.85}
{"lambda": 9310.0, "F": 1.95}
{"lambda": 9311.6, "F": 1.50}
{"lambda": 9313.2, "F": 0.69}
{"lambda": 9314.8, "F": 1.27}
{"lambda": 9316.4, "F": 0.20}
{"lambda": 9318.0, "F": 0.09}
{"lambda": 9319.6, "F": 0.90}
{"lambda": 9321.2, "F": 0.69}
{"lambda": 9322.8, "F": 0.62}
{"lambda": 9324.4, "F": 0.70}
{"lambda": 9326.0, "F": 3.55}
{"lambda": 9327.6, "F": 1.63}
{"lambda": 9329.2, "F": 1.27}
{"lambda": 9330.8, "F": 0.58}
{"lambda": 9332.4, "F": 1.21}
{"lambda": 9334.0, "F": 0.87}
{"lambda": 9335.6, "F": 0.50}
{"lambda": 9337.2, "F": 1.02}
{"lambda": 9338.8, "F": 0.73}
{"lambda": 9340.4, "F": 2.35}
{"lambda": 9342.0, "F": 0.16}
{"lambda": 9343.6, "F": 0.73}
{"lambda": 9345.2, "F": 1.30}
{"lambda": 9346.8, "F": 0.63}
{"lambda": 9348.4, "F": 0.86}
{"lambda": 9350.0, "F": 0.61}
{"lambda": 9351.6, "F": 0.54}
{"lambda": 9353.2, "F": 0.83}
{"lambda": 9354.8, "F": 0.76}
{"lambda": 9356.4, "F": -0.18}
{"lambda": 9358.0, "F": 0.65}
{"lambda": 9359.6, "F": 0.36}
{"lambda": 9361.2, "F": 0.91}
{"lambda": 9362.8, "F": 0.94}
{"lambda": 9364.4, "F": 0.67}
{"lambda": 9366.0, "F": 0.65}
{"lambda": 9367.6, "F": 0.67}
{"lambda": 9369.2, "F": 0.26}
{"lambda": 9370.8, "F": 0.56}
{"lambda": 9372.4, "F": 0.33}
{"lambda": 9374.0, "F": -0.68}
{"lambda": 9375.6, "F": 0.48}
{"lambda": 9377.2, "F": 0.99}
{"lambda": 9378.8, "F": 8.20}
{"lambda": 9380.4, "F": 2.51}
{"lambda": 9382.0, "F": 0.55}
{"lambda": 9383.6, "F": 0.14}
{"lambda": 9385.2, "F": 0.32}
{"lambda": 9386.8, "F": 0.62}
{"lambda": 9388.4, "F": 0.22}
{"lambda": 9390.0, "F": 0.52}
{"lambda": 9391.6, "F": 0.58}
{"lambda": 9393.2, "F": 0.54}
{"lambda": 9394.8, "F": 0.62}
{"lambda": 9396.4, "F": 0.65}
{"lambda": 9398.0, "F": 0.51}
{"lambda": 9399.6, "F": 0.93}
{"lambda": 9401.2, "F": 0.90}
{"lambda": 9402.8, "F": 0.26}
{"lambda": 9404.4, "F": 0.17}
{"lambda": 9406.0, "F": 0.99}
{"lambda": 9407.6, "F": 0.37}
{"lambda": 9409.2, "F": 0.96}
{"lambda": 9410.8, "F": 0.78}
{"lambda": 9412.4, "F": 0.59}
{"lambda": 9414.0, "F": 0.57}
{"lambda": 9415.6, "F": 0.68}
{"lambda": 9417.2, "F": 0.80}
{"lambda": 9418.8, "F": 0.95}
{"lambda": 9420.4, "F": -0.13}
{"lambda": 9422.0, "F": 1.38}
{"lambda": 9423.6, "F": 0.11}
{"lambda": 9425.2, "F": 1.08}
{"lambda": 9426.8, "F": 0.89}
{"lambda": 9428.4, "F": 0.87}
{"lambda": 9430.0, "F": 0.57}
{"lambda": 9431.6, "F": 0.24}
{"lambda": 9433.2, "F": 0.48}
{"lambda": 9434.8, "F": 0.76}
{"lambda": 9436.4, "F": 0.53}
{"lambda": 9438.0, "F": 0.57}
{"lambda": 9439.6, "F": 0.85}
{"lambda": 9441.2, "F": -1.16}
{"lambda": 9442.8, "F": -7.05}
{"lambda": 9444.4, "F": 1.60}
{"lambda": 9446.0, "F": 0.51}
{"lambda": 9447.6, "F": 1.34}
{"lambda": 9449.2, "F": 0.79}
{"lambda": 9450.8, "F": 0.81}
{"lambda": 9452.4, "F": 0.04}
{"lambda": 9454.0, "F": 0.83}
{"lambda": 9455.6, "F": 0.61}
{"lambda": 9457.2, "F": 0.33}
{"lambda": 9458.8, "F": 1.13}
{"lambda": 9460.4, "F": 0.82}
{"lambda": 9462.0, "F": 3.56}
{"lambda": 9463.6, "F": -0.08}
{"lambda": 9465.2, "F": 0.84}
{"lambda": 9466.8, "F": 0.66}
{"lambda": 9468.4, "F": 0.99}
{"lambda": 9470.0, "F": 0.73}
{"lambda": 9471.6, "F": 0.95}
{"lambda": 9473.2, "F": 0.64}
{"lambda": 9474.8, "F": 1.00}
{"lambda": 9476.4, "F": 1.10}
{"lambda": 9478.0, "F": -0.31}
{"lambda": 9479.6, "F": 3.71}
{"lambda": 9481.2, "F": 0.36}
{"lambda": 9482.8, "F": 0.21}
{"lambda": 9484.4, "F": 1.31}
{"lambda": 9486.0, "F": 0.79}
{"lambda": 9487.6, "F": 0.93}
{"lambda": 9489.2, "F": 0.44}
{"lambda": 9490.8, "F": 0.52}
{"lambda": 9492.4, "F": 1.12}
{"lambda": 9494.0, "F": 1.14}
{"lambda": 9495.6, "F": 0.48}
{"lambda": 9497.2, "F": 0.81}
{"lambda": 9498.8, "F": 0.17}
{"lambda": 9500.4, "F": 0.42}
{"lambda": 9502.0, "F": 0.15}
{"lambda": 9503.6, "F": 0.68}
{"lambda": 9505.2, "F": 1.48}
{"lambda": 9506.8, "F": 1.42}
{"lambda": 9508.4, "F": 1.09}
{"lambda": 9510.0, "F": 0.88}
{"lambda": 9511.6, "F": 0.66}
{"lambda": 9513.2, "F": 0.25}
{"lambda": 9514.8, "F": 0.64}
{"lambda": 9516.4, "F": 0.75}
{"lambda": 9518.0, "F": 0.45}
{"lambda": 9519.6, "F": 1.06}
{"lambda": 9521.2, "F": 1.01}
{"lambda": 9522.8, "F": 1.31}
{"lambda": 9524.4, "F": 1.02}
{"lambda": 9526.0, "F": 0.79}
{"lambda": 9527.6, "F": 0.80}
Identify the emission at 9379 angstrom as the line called H-beta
